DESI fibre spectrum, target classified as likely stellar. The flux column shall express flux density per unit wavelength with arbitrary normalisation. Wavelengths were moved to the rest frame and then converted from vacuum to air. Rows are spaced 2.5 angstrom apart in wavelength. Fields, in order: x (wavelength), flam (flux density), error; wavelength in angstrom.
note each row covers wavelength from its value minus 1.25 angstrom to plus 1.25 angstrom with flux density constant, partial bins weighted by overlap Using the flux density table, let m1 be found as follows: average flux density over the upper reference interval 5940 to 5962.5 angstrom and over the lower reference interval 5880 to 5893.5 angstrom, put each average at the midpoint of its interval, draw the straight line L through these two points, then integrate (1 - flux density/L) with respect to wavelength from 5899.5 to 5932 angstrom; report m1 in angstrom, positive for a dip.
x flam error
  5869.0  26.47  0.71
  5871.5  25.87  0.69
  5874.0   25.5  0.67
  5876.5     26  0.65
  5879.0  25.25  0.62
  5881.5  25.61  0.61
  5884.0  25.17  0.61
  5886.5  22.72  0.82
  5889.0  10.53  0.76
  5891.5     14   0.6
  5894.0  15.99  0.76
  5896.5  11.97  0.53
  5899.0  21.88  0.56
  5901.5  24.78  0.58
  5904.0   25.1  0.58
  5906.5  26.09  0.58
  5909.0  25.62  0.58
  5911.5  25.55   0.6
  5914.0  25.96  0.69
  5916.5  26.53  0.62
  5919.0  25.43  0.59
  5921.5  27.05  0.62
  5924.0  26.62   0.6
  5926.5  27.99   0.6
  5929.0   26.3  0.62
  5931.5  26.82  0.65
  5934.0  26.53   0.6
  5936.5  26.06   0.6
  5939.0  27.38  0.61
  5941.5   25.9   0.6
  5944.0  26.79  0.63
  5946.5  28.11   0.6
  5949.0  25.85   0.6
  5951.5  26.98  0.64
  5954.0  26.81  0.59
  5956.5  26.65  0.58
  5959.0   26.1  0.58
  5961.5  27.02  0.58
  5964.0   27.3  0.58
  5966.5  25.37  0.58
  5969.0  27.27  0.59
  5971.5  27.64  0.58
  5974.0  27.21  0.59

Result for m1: -4.7 angstrom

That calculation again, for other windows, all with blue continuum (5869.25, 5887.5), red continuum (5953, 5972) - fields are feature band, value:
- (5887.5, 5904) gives 5.4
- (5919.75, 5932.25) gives -0.4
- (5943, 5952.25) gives -0.2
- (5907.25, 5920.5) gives 0.0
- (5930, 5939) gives -0.1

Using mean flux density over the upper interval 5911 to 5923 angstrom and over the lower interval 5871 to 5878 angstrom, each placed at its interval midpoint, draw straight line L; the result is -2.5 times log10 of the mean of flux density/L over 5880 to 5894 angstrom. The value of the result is 0.313 mag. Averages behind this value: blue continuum 25.8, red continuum 26.1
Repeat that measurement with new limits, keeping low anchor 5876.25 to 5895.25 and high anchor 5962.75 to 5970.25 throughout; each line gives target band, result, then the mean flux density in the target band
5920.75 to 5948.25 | -0.12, 26.8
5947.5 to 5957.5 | -0.04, 26.6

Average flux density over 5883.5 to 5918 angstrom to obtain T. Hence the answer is 21.5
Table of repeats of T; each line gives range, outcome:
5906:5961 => 26.5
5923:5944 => 26.7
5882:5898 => 17.2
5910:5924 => 26.1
